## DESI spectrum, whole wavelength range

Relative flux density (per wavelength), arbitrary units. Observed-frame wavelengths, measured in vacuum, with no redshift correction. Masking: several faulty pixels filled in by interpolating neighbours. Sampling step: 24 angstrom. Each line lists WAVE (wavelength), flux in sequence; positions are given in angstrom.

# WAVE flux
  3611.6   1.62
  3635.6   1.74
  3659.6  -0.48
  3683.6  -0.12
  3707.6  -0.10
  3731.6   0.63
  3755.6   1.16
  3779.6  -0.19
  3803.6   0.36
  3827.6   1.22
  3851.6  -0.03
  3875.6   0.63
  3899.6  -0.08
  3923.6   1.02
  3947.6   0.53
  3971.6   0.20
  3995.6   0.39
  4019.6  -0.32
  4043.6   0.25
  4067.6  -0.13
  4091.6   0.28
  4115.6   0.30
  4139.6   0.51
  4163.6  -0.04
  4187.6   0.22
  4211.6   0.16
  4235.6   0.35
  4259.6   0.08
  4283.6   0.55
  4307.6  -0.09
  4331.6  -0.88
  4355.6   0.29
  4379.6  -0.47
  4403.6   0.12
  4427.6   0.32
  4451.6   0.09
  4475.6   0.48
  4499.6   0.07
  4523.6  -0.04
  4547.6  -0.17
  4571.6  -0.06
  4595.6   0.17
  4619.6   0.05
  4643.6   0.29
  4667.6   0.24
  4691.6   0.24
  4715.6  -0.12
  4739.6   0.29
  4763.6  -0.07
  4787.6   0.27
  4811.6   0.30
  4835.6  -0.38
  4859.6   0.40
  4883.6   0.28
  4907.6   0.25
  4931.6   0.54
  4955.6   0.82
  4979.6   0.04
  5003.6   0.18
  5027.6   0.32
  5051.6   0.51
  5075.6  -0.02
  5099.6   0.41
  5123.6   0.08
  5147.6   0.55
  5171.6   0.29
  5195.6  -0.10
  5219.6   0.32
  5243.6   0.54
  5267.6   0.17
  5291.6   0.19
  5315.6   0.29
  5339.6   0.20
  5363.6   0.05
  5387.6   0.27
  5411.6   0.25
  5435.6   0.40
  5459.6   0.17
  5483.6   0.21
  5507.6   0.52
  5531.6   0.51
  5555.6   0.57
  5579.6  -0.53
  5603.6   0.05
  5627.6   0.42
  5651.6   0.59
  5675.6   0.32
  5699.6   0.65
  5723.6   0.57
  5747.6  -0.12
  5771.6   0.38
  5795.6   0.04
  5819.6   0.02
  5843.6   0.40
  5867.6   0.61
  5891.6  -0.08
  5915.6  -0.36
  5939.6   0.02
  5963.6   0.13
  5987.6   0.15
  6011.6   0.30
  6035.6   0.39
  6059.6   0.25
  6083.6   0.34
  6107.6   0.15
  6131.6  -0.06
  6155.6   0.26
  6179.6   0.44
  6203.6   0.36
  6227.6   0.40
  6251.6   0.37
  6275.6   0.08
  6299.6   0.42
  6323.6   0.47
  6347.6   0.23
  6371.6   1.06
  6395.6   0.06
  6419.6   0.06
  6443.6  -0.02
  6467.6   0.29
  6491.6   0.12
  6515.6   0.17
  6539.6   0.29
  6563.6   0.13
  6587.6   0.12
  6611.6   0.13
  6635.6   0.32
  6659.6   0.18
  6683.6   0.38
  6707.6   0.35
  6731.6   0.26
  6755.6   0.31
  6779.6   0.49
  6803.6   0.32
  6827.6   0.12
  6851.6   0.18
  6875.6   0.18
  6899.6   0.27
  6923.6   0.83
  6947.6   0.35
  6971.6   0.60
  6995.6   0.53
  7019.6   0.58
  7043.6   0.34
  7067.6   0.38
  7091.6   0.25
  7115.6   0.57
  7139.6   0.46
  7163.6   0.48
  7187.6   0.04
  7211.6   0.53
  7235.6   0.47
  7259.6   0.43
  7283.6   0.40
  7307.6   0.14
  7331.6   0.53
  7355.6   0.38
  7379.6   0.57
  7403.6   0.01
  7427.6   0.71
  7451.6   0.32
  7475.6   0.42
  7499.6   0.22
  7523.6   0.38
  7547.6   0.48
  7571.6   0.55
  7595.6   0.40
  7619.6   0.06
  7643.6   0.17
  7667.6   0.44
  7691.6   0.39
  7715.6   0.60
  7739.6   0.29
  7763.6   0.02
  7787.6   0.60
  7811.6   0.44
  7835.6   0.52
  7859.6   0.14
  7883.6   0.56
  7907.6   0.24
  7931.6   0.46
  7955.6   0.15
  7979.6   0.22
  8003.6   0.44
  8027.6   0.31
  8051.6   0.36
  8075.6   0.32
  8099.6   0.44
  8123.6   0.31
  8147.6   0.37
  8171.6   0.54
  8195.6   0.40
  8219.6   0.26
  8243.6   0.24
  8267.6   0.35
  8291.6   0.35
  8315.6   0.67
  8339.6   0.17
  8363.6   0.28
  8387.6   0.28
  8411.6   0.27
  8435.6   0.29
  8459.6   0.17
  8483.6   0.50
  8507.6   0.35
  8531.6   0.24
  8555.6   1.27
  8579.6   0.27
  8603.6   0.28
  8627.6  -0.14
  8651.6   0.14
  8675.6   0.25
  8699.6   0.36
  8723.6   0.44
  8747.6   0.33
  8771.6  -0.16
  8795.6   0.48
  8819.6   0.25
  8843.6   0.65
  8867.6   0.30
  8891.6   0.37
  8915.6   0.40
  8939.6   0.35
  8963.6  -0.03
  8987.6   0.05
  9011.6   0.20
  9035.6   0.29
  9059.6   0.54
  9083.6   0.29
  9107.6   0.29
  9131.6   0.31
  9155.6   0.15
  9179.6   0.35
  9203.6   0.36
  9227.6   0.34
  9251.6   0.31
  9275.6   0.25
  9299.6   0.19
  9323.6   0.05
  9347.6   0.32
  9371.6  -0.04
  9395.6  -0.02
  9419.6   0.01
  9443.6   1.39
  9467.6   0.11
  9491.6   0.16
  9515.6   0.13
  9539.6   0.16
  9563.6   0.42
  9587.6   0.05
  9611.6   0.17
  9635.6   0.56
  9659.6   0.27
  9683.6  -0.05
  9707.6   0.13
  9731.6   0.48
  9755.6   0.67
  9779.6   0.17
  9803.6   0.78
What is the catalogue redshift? 0.709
